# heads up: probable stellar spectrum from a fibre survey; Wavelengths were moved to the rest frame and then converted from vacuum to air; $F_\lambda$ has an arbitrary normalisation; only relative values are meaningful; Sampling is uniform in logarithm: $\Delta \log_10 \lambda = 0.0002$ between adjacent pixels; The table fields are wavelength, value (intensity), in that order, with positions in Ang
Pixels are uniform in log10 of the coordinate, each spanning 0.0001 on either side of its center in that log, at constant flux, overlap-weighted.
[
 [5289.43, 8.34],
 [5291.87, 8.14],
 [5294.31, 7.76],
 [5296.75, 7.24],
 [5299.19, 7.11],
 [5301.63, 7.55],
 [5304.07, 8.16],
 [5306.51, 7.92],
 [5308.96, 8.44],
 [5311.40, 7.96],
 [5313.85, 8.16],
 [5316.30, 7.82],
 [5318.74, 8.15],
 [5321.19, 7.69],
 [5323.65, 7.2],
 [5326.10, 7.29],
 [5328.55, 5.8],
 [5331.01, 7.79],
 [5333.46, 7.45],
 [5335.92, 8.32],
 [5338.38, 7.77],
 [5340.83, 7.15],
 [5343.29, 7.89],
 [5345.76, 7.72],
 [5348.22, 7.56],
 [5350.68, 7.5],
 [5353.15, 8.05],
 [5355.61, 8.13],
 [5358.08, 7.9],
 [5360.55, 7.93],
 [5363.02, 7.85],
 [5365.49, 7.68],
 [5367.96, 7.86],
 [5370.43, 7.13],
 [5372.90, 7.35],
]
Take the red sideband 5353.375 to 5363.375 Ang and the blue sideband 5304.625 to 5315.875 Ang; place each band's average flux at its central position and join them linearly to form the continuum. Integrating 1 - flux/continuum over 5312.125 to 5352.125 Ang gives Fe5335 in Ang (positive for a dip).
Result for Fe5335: 2.3 Ang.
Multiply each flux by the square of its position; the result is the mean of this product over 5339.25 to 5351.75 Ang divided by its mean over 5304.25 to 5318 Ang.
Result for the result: 0.95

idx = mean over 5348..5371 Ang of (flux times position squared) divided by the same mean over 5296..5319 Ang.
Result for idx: 1.0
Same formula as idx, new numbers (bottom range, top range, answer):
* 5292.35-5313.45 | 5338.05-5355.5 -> 1.00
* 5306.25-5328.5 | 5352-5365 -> 1.04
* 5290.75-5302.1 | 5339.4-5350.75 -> 1.02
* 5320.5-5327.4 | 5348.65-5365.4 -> 1.08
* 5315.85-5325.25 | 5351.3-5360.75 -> 1.05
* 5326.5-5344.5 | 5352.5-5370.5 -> 1.06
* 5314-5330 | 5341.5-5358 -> 1.07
